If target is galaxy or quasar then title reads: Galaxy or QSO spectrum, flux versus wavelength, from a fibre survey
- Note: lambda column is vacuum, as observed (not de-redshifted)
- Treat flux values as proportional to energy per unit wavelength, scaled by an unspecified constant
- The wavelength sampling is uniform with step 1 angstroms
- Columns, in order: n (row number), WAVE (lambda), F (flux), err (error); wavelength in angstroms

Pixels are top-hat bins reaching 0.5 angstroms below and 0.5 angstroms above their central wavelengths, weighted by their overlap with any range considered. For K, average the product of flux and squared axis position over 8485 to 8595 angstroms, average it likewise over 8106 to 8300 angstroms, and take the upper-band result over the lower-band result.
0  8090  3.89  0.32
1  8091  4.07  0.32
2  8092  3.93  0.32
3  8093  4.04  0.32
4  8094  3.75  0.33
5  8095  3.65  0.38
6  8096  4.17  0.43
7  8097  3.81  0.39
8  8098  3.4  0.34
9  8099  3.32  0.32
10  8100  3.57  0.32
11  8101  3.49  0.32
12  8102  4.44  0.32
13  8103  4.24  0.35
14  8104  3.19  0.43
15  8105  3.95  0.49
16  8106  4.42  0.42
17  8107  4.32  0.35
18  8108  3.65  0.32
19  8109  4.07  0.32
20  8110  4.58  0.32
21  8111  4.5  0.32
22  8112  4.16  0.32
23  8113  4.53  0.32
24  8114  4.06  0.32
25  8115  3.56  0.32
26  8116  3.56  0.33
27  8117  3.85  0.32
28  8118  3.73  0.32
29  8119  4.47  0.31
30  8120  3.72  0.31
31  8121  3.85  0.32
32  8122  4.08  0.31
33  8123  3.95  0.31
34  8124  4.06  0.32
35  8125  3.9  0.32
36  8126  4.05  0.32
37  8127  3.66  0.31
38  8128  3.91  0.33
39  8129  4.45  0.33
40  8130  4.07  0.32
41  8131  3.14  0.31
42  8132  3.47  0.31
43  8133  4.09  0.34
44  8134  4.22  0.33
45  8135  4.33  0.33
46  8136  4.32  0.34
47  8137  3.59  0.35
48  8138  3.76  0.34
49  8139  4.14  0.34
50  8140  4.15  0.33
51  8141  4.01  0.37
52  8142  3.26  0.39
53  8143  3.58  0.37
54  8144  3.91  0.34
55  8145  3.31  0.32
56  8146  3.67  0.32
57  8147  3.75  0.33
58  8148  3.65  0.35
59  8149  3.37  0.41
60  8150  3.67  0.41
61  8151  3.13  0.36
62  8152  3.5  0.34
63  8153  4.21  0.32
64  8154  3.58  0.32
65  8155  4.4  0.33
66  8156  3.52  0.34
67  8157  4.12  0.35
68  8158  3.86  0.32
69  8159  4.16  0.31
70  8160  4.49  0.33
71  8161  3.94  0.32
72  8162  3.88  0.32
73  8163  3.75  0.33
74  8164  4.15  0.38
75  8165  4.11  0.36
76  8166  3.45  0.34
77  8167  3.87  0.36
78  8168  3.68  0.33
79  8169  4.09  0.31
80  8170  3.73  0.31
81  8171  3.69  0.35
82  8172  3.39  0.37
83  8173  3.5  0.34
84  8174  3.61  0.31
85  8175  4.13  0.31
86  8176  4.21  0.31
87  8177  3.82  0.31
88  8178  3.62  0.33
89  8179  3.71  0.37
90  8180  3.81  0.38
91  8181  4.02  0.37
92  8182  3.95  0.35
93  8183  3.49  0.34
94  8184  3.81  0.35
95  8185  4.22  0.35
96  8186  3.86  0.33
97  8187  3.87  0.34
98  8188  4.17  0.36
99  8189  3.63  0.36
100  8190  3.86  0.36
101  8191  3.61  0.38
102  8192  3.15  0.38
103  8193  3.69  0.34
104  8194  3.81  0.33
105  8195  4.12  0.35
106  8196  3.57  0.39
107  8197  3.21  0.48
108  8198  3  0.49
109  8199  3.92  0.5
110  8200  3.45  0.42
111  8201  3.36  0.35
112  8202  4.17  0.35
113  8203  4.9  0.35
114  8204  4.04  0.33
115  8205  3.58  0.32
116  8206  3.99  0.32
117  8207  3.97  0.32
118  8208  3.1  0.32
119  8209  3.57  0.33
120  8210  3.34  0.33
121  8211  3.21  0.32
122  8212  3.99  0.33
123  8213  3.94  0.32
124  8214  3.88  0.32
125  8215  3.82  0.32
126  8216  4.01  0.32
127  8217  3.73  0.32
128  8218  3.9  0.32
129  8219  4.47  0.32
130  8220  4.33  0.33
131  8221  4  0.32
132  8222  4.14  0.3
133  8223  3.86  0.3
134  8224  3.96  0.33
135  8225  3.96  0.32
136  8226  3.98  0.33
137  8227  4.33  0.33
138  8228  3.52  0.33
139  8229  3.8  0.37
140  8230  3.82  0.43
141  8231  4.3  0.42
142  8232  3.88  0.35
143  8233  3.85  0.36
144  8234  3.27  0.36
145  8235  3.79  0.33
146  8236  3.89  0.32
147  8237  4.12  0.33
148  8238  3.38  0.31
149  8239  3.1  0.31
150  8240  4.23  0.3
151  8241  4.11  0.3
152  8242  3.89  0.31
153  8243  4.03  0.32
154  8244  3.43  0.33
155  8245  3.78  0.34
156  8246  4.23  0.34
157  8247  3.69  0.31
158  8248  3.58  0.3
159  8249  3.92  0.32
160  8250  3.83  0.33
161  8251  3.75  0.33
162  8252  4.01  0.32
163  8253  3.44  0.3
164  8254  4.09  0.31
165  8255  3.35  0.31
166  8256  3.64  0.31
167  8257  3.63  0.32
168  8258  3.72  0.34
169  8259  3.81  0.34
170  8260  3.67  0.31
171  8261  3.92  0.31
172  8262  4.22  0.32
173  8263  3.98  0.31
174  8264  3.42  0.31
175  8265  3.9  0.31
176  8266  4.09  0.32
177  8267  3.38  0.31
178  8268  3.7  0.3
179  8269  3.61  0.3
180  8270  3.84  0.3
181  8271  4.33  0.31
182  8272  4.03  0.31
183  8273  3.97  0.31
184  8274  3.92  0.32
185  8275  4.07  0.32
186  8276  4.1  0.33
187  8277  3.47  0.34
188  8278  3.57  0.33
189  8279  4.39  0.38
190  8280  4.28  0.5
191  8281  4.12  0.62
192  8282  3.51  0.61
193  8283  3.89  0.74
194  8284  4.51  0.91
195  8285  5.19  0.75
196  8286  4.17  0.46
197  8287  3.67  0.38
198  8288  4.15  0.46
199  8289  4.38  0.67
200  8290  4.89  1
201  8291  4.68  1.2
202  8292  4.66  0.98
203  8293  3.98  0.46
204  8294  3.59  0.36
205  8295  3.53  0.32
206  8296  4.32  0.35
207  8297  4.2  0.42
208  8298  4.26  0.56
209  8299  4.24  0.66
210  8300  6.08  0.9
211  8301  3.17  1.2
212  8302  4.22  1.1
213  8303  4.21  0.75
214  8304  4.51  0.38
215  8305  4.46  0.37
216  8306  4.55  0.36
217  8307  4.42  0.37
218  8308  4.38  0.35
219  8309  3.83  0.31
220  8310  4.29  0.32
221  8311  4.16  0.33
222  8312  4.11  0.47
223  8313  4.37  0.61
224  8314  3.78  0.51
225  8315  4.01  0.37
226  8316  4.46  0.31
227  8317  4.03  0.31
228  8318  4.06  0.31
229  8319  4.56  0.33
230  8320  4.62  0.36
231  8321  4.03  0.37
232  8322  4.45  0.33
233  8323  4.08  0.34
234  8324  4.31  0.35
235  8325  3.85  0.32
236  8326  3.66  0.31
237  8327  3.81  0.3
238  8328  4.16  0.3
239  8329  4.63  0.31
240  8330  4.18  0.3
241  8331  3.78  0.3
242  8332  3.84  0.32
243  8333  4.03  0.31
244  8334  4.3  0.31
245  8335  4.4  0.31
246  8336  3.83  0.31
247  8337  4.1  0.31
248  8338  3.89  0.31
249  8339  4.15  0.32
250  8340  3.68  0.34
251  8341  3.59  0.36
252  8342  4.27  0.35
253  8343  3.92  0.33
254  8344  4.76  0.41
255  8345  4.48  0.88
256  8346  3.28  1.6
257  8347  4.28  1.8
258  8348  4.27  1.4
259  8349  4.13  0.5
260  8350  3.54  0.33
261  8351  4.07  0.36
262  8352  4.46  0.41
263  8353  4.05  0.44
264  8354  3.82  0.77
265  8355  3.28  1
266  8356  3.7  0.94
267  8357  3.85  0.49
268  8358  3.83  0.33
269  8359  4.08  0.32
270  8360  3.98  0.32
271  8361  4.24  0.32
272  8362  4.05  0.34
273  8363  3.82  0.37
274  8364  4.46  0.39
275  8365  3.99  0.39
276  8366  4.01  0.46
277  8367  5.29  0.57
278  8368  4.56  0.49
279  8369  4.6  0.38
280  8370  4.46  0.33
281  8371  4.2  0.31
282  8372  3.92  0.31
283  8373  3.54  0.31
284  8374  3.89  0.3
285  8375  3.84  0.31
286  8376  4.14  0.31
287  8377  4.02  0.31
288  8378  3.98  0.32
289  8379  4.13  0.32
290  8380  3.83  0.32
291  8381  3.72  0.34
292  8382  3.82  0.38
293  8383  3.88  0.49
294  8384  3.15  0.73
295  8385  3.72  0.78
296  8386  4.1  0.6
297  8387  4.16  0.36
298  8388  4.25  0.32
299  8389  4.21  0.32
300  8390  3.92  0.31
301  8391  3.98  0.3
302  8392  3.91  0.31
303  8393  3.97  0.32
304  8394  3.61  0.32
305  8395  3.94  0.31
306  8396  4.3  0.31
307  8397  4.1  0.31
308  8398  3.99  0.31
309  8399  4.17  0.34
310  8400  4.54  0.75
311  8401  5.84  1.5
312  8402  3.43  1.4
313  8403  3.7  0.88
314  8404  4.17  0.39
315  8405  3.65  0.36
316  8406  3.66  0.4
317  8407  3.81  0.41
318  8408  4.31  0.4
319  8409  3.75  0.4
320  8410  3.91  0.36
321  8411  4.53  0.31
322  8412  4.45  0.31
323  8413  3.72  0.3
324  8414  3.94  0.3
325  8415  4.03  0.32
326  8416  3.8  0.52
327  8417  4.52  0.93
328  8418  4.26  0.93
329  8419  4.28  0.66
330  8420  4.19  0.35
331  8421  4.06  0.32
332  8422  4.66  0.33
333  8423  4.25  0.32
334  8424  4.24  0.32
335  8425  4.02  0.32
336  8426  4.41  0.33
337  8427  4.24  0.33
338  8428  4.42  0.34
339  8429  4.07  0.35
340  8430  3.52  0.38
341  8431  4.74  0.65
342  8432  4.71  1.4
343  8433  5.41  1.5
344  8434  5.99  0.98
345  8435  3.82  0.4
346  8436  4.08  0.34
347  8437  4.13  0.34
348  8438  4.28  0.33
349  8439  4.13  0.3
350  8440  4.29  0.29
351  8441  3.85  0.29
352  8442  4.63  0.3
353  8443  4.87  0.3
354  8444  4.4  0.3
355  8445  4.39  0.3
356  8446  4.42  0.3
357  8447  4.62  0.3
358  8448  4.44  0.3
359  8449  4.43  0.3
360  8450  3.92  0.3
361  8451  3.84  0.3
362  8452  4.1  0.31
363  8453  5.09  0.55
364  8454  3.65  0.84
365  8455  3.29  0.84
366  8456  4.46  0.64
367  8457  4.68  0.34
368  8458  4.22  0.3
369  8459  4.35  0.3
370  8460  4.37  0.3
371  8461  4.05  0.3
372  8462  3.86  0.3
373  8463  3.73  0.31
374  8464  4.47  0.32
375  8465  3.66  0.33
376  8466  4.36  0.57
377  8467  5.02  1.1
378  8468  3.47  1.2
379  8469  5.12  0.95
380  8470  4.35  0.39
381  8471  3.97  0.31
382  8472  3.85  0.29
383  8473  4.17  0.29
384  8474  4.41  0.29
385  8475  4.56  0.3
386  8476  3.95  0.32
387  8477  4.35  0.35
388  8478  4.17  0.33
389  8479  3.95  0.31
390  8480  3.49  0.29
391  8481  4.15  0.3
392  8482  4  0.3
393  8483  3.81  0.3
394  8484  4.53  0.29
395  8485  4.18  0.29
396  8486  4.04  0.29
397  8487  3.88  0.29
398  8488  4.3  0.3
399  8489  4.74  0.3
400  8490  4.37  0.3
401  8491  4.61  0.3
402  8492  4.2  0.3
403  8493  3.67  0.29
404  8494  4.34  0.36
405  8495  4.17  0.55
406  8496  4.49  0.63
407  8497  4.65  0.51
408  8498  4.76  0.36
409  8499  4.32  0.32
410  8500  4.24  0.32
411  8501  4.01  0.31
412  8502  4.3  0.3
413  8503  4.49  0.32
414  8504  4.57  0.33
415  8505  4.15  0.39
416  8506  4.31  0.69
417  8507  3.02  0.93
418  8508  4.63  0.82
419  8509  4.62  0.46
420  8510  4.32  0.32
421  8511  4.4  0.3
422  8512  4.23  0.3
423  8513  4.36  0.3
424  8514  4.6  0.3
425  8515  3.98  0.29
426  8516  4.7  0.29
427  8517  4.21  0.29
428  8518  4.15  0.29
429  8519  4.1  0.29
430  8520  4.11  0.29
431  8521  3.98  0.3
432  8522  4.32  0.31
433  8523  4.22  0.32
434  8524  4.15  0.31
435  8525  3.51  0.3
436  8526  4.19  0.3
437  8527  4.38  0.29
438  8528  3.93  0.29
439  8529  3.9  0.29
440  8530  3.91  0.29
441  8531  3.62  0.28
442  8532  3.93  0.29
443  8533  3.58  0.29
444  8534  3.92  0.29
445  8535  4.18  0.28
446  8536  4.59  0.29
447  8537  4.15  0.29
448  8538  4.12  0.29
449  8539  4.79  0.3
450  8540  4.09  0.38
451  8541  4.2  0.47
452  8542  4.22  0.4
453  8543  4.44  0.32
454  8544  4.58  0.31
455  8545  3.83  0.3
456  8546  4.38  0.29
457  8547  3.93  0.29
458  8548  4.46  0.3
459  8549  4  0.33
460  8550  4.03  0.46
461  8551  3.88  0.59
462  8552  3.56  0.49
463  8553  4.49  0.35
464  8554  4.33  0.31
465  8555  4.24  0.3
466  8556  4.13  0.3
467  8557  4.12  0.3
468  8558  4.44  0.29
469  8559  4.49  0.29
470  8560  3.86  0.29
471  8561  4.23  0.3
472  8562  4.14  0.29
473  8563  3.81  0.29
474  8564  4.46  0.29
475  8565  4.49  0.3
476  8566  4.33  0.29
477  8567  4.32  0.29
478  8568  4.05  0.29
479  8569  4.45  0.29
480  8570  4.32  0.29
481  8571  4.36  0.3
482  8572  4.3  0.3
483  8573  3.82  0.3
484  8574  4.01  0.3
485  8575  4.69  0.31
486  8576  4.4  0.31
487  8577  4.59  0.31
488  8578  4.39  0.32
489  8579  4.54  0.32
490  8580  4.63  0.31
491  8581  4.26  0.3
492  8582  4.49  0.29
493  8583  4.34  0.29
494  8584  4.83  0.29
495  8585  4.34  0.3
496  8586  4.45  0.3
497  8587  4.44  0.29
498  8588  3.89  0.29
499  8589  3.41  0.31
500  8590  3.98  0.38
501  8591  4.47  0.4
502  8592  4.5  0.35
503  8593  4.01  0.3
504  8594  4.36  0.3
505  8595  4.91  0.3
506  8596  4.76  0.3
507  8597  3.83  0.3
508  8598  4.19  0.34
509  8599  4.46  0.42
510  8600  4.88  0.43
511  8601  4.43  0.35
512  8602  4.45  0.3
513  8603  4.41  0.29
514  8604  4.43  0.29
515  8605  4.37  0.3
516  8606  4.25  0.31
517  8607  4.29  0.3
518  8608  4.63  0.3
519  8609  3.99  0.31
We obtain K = 1.18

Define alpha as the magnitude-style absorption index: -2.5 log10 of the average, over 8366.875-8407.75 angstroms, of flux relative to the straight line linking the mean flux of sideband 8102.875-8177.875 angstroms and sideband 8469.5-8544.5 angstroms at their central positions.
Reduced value 0.01 mag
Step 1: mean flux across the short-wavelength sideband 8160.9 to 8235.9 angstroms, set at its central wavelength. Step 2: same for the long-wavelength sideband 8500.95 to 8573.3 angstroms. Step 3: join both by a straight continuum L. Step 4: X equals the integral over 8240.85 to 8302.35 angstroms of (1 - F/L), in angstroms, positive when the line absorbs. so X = -1.4 angstroms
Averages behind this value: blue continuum 3.82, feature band 3.99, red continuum 4.19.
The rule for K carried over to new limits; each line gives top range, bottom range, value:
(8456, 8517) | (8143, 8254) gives 1.19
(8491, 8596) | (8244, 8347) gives 1.11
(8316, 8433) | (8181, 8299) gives 1.09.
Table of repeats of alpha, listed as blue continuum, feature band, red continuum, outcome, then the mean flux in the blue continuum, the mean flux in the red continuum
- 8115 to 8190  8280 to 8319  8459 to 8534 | -0.07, 3.85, 4.18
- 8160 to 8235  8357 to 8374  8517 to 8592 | -0.05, 3.82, 4.2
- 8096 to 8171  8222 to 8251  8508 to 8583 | 0.03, 3.89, 4.22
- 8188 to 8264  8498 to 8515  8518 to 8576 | -0.05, 3.8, 4.16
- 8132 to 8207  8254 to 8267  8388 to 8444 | 0.05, 3.81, 4.21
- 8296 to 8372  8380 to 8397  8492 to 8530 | 0.07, 4.15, 4.22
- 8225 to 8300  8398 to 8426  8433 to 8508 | 0.01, 3.95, 4.25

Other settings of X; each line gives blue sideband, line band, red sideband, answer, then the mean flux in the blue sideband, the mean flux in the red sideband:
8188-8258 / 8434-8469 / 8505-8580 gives -1.46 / 3.8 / 4.2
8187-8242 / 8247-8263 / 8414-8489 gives 0.46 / 3.81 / 4.25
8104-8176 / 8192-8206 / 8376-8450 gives 0.74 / 3.89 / 4.17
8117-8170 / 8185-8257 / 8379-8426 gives 2.16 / 3.87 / 4.06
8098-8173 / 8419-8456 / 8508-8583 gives -1.74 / 3.88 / 4.22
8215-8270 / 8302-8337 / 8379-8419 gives -2.22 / 3.84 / 4.02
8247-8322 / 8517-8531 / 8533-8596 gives 0.60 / 4.07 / 4.26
